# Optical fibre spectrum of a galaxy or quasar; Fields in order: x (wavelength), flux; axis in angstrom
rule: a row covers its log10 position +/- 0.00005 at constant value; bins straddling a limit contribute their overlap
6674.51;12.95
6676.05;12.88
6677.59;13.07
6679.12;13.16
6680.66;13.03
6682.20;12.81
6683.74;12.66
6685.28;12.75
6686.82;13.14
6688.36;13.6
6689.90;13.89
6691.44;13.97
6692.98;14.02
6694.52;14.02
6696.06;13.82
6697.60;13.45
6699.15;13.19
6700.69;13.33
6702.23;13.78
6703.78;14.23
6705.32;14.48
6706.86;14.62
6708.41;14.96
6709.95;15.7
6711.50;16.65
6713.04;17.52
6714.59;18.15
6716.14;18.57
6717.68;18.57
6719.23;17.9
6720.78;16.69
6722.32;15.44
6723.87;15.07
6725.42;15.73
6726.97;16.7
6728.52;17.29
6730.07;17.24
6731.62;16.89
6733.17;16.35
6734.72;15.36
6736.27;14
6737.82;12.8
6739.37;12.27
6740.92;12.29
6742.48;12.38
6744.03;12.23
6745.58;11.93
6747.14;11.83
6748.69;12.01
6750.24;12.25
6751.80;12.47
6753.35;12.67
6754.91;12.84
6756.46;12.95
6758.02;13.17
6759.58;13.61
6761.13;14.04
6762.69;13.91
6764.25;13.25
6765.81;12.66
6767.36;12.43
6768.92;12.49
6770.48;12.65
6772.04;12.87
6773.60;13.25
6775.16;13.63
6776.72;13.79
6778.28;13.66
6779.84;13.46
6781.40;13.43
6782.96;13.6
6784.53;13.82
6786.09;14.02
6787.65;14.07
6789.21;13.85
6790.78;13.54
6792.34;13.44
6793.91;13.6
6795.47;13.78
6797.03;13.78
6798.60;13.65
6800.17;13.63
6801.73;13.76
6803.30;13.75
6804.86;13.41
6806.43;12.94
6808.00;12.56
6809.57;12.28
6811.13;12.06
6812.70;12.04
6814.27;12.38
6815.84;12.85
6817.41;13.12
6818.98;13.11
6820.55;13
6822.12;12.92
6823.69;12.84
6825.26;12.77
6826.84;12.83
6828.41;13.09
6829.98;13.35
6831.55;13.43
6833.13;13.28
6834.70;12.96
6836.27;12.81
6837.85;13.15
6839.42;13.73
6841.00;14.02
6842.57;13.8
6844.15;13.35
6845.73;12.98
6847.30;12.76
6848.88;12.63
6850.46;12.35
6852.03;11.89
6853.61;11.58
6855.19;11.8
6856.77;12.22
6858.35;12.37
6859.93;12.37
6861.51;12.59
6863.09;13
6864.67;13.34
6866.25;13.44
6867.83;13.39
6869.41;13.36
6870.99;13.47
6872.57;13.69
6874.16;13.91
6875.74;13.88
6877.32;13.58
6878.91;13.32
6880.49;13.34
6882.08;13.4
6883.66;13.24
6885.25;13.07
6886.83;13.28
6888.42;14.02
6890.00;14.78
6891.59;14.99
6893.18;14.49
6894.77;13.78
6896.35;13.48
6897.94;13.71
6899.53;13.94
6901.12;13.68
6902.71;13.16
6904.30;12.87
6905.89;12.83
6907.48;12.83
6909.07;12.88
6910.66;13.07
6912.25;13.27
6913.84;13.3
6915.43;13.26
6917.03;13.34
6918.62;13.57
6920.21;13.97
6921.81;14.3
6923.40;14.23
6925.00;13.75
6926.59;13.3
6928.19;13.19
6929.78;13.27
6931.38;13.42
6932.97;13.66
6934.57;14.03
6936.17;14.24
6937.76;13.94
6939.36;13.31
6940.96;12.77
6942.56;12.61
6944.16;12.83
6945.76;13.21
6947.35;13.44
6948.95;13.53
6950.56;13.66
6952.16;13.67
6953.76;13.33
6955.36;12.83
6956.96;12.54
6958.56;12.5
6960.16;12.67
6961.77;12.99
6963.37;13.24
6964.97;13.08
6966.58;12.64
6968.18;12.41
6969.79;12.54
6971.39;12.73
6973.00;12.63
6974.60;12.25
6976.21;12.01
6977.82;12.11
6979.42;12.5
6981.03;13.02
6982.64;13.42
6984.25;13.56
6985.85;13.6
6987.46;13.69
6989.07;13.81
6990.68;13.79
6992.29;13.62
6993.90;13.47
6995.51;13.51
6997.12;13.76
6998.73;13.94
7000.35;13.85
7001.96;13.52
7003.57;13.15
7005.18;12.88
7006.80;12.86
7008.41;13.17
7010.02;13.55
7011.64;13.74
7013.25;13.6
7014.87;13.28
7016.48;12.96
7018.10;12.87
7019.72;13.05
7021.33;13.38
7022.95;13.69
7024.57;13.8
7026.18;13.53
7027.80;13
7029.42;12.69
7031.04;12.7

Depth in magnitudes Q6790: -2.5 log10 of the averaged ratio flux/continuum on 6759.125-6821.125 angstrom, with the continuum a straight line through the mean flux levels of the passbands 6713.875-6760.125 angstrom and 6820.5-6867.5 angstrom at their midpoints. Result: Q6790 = 0.04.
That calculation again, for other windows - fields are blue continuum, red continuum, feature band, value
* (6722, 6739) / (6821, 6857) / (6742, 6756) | 0.23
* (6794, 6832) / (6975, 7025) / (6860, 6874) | -0.01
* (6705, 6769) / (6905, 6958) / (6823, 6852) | 0.07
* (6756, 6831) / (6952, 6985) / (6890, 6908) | -0.06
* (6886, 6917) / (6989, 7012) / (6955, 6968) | 0.06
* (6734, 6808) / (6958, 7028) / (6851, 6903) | -0.01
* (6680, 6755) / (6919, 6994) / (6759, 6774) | 0.09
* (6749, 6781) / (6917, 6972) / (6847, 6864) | 0.07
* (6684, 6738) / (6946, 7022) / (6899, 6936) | 0.02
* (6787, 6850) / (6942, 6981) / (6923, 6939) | -0.06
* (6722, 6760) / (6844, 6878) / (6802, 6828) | 0.04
